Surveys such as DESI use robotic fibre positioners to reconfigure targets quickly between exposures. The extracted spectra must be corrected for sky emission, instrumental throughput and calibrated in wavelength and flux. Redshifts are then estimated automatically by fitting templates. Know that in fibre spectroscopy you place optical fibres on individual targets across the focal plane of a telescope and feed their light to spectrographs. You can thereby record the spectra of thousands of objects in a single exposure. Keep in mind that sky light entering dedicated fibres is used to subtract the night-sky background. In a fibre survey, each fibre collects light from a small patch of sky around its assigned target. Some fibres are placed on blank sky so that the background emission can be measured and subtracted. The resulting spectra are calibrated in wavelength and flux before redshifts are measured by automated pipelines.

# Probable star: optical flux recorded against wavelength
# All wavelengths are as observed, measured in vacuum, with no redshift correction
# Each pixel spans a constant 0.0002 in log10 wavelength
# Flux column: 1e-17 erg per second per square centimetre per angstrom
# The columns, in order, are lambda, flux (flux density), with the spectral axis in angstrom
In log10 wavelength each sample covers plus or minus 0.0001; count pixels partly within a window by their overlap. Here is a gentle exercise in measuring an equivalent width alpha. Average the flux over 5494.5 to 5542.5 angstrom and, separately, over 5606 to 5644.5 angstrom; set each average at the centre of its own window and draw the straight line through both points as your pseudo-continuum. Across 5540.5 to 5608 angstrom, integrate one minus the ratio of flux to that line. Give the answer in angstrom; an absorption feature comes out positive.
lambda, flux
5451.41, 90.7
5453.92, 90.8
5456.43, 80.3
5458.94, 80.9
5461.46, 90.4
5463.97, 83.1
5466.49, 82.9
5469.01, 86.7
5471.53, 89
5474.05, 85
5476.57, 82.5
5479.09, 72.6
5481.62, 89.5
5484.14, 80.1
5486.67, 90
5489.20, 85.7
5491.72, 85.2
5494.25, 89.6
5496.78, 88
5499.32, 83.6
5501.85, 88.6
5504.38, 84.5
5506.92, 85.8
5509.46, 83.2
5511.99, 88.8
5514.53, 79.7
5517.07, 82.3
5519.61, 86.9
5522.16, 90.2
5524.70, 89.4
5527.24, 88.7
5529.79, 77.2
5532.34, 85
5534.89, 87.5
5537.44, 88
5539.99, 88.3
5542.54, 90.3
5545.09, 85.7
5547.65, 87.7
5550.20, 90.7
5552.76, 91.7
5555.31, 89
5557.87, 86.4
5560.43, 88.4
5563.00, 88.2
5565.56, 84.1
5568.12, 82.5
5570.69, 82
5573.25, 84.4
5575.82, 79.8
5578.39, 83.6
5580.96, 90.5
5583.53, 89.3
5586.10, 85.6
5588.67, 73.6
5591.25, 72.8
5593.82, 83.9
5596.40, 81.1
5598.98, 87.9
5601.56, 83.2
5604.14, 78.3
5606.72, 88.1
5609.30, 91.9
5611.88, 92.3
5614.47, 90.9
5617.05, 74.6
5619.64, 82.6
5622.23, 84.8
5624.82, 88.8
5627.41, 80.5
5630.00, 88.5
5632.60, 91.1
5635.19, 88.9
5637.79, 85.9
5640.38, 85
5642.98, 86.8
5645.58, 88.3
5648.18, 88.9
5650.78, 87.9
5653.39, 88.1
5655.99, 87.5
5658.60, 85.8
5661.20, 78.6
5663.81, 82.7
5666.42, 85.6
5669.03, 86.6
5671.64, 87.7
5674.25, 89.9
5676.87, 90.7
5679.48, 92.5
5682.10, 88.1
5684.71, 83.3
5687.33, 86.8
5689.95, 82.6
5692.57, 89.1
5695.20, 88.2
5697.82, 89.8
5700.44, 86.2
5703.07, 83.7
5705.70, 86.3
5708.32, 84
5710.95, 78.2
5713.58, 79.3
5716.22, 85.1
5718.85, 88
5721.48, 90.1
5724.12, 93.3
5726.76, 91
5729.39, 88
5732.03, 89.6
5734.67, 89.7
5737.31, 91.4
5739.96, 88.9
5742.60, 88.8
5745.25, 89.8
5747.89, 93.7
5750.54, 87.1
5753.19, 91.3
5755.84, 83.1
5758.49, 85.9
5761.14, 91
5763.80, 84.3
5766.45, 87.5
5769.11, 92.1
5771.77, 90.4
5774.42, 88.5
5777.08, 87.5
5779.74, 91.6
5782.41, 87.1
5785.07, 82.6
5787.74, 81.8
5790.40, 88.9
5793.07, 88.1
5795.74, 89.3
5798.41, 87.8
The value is 1.10 angstrom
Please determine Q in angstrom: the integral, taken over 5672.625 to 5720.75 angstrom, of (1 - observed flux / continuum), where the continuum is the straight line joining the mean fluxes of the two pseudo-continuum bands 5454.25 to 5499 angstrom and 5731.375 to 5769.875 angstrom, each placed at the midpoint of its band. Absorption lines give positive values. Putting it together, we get 1.0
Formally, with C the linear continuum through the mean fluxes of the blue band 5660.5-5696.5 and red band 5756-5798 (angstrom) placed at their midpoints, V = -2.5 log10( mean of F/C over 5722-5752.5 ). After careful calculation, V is -0.04 mag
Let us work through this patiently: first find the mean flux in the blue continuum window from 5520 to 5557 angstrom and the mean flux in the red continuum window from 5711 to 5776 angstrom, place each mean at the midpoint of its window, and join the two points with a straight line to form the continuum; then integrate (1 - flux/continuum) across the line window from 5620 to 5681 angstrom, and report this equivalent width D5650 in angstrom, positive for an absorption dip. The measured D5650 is 0.83 angstrom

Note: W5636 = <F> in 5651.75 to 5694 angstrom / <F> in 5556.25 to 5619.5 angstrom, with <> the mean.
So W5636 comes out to 1.0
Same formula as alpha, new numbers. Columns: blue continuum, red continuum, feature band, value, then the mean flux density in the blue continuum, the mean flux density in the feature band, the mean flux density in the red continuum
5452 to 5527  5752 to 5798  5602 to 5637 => 0.1 angstrom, 85.5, 86.2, 87.7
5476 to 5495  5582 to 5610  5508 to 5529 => -0.5 angstrom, 84.3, 85.9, 83.1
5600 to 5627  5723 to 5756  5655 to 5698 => 0.5 angstrom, 85.4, 86.7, 89.9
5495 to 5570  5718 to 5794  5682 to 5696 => 0.3 angstrom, 86.5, 86.1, 88.7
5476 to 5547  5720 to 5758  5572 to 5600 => 1.3 angstrom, 85.7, 82.9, 89.6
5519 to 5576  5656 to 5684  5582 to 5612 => 1.0 angstrom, 86.7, 83.8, 86.8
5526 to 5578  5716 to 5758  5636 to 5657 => 0.1 angstrom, 86.2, 87.3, 89.4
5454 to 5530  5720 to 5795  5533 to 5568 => -0.8 angstrom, 85.2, 87.9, 88.7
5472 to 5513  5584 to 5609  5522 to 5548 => -0.9 angstrom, 85.2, 86.9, 82.3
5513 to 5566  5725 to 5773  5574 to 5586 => 0.2 angstrom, 87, 85.7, 89.1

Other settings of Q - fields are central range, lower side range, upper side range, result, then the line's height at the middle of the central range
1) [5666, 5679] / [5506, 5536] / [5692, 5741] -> -0.25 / 86.9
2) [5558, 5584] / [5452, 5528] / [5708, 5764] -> 0.33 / 86.3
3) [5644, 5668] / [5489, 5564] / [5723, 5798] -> 0.51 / 87.8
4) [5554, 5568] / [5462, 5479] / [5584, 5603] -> -0.79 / 82.2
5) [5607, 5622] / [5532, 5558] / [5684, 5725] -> 0.15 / 87.3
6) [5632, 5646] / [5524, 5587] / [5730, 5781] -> 0.02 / 87.6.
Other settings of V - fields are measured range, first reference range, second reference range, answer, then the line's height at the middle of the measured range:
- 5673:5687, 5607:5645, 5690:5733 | -0.03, 86.7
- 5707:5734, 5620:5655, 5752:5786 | 0.01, 87.6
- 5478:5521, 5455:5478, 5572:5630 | -0.01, 84.4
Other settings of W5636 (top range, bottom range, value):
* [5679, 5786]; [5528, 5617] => 1.03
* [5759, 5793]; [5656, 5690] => 1.02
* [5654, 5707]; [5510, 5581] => 1.00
